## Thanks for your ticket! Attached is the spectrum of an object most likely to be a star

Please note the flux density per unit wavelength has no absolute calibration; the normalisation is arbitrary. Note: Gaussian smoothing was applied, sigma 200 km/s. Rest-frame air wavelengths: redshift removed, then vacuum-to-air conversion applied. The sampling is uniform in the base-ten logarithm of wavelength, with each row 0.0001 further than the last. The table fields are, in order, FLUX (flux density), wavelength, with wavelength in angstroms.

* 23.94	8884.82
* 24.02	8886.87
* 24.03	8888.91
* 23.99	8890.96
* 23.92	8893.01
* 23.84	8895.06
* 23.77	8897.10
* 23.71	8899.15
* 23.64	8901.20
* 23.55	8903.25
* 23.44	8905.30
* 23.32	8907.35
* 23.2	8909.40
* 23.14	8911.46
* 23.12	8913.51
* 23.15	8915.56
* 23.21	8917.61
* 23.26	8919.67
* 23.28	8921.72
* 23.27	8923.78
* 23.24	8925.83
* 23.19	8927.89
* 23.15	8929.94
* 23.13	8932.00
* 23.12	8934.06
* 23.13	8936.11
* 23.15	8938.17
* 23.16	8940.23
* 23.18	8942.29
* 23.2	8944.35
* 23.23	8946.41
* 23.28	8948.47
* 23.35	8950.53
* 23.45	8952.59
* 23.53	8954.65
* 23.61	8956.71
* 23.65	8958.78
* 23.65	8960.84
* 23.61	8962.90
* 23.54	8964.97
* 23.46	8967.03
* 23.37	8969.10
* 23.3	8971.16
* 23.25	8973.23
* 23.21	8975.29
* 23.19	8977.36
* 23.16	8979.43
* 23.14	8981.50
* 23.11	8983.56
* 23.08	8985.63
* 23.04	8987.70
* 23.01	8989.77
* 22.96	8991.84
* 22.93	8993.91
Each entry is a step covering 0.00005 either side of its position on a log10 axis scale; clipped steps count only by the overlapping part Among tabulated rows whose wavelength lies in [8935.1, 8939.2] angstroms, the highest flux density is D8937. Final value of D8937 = 23.15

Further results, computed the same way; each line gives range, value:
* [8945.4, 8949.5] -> 23.28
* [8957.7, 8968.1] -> 23.65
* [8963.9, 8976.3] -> 23.54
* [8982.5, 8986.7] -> 23.11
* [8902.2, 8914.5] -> 23.55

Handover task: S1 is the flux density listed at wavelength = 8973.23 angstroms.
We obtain 23.25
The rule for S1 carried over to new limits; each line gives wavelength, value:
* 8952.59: 23.45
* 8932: 23.13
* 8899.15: 23.71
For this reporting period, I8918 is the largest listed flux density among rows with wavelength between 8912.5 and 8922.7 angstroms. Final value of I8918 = 23.28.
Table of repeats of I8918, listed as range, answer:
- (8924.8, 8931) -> 23.24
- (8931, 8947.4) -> 23.23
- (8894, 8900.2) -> 23.84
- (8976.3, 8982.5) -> 23.19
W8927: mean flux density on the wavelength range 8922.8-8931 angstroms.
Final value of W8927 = 23.2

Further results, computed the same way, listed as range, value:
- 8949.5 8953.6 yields 23.4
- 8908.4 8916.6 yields 23.2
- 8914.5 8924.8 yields 23.2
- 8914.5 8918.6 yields 23.2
